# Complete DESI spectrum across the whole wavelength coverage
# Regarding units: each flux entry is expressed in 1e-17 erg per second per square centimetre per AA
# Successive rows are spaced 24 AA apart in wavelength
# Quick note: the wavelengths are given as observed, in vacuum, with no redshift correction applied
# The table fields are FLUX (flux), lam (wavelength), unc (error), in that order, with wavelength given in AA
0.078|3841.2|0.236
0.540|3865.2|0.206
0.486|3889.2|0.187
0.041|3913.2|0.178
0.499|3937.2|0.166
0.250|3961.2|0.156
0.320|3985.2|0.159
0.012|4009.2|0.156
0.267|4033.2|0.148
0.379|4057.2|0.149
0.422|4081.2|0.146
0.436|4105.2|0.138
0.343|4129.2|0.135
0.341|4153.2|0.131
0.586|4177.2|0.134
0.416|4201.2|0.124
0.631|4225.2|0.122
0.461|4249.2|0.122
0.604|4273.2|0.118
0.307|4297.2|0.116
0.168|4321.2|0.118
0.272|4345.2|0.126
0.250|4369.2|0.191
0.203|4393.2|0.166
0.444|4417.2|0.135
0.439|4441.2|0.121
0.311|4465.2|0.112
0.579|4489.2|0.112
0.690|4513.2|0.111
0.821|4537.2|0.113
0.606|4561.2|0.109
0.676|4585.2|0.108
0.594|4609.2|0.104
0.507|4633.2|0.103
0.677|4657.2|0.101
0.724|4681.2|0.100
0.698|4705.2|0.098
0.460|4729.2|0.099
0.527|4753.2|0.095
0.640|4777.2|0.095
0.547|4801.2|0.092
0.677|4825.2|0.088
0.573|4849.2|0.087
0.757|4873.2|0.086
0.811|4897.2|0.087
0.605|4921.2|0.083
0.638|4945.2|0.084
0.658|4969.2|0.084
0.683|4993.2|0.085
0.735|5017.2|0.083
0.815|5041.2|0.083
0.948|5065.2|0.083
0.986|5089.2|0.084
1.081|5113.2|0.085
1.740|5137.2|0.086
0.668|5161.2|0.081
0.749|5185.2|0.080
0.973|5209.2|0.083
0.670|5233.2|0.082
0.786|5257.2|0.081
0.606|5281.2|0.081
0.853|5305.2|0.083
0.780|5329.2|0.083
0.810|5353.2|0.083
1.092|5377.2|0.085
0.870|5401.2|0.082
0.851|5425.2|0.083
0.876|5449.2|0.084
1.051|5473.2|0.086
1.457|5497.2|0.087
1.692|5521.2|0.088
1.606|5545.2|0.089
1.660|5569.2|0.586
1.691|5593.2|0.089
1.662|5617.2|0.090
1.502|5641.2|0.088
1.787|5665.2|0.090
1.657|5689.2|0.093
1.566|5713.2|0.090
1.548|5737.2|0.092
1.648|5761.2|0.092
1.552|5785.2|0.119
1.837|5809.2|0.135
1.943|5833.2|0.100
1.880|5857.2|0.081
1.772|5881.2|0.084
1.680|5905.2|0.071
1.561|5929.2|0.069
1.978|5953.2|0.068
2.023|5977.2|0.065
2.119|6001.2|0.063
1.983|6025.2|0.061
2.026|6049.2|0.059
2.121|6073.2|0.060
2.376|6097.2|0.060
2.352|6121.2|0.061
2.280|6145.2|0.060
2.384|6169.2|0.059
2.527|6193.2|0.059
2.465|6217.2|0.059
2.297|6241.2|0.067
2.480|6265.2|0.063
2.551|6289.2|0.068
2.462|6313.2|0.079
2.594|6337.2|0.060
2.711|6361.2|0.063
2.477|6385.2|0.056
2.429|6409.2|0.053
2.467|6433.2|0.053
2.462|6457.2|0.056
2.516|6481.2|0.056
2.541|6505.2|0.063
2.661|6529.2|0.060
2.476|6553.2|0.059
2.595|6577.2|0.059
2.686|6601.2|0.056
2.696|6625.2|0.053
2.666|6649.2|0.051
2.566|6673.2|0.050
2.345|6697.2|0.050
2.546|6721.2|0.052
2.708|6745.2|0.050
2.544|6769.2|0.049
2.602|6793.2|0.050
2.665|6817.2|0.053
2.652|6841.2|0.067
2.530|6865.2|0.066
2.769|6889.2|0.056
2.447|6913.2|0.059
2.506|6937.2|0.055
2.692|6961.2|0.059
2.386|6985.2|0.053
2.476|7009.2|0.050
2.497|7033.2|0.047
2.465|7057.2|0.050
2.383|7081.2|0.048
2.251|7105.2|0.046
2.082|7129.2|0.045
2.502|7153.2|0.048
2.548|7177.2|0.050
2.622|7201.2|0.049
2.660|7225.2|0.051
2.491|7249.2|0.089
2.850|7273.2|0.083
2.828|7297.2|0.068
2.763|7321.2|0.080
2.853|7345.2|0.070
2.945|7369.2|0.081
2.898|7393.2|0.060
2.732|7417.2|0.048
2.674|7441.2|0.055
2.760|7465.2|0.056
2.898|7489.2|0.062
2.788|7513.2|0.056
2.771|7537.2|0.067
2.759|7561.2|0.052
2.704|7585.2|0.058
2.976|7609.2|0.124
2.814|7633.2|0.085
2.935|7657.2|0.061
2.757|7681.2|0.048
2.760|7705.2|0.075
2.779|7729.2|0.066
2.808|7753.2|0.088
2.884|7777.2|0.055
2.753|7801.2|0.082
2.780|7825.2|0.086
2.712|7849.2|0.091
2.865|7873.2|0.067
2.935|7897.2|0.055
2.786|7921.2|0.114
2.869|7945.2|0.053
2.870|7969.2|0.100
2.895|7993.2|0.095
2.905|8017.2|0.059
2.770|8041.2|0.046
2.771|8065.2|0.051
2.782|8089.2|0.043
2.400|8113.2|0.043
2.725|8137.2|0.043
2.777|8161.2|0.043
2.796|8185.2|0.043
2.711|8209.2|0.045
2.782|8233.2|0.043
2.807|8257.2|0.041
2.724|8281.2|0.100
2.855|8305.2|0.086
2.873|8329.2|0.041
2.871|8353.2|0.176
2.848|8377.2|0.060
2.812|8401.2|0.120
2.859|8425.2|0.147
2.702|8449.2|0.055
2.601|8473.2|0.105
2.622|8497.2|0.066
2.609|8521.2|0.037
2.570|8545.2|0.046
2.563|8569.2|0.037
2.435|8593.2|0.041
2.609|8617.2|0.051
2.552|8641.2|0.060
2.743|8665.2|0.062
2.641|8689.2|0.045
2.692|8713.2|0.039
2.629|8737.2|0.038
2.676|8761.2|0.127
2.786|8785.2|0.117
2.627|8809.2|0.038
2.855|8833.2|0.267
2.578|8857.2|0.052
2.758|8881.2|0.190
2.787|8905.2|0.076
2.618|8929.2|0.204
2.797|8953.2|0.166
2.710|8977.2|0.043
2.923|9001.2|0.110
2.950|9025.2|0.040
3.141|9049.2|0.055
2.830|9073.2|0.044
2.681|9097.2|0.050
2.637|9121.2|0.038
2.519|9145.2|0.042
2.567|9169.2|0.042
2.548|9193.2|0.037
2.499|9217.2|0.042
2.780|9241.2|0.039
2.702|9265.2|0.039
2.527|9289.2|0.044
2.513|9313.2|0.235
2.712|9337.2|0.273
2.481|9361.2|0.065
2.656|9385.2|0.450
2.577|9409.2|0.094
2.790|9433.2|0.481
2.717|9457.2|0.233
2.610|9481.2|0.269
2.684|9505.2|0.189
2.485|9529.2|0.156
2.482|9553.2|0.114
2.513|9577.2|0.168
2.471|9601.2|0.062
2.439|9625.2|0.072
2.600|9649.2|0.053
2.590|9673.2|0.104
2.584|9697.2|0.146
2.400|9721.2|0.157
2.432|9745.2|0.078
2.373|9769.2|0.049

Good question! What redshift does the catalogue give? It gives 0.38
